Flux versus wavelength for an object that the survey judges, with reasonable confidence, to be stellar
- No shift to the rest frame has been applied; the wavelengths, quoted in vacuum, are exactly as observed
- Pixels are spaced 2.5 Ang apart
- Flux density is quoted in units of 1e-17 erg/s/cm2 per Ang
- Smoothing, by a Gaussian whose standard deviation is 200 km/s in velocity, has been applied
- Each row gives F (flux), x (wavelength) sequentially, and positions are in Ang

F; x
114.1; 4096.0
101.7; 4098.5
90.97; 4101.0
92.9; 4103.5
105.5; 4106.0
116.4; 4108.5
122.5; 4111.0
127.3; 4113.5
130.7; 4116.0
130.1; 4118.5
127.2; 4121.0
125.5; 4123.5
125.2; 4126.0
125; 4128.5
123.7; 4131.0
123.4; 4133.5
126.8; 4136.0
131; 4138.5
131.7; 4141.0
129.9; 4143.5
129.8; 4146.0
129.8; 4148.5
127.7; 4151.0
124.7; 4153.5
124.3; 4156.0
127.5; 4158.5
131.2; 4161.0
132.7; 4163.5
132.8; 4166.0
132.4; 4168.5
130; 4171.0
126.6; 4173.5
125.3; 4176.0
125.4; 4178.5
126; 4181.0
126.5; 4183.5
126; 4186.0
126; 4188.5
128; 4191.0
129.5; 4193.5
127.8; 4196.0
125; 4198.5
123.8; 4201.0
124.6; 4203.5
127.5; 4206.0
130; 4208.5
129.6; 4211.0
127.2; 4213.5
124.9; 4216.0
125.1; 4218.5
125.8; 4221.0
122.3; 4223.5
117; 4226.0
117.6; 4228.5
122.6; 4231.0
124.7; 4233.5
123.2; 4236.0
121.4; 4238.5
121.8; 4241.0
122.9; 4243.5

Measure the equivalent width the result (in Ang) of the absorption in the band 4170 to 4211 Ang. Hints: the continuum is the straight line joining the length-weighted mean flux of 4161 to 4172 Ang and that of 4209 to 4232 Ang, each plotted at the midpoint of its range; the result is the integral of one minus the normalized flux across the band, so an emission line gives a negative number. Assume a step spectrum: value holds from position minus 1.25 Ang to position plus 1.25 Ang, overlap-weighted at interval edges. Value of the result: 0.47 Ang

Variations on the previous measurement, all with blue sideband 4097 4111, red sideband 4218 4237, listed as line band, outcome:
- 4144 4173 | -4.5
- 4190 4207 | -1.3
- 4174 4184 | -1.0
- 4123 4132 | -1.5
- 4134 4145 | -2.1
